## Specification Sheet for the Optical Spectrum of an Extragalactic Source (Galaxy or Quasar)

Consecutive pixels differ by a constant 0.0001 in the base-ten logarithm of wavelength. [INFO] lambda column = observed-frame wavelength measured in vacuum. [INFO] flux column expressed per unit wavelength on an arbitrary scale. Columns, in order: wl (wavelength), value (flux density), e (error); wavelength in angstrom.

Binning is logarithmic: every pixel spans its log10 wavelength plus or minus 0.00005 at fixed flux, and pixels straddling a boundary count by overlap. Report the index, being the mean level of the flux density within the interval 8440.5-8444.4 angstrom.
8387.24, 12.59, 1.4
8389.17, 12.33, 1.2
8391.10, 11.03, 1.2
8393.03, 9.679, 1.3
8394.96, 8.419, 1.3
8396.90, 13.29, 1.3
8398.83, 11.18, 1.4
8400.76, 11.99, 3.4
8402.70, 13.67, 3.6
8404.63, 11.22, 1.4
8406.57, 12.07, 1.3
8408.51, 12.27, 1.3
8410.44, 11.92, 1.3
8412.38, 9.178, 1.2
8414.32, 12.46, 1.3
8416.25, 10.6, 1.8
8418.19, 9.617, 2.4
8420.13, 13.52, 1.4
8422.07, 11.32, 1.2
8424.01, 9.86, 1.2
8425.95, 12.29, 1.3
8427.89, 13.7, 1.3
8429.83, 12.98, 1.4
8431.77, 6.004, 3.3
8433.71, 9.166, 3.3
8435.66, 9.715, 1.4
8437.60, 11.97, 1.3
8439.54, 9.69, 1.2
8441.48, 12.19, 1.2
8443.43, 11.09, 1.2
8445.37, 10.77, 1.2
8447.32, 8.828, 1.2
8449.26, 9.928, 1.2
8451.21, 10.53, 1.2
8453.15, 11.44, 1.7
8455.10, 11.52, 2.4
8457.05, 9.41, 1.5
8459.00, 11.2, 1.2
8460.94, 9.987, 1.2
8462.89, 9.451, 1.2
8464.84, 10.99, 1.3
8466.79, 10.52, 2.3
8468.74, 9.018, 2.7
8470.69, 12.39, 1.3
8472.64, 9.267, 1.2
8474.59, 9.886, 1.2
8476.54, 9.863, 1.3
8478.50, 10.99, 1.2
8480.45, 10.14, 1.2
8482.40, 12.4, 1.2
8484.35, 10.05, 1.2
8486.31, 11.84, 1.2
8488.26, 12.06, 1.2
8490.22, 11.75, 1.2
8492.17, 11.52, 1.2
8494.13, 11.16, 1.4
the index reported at 11.6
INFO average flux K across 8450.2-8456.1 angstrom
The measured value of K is 11.1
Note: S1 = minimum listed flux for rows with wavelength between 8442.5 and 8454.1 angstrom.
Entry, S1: 8.828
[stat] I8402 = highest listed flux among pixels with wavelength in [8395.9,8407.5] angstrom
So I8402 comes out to 13.67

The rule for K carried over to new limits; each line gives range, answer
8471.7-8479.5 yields 10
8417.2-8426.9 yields 11.3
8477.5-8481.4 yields 10.6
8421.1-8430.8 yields 12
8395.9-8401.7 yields 12.1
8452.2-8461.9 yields 10.7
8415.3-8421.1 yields 11.2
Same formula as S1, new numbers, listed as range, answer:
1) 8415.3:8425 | 9.617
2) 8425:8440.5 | 6.004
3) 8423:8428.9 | 9.86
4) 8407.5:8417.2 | 9.178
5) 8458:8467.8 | 9.451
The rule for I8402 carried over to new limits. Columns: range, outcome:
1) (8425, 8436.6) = 13.7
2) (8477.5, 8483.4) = 12.4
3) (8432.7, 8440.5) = 11.97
